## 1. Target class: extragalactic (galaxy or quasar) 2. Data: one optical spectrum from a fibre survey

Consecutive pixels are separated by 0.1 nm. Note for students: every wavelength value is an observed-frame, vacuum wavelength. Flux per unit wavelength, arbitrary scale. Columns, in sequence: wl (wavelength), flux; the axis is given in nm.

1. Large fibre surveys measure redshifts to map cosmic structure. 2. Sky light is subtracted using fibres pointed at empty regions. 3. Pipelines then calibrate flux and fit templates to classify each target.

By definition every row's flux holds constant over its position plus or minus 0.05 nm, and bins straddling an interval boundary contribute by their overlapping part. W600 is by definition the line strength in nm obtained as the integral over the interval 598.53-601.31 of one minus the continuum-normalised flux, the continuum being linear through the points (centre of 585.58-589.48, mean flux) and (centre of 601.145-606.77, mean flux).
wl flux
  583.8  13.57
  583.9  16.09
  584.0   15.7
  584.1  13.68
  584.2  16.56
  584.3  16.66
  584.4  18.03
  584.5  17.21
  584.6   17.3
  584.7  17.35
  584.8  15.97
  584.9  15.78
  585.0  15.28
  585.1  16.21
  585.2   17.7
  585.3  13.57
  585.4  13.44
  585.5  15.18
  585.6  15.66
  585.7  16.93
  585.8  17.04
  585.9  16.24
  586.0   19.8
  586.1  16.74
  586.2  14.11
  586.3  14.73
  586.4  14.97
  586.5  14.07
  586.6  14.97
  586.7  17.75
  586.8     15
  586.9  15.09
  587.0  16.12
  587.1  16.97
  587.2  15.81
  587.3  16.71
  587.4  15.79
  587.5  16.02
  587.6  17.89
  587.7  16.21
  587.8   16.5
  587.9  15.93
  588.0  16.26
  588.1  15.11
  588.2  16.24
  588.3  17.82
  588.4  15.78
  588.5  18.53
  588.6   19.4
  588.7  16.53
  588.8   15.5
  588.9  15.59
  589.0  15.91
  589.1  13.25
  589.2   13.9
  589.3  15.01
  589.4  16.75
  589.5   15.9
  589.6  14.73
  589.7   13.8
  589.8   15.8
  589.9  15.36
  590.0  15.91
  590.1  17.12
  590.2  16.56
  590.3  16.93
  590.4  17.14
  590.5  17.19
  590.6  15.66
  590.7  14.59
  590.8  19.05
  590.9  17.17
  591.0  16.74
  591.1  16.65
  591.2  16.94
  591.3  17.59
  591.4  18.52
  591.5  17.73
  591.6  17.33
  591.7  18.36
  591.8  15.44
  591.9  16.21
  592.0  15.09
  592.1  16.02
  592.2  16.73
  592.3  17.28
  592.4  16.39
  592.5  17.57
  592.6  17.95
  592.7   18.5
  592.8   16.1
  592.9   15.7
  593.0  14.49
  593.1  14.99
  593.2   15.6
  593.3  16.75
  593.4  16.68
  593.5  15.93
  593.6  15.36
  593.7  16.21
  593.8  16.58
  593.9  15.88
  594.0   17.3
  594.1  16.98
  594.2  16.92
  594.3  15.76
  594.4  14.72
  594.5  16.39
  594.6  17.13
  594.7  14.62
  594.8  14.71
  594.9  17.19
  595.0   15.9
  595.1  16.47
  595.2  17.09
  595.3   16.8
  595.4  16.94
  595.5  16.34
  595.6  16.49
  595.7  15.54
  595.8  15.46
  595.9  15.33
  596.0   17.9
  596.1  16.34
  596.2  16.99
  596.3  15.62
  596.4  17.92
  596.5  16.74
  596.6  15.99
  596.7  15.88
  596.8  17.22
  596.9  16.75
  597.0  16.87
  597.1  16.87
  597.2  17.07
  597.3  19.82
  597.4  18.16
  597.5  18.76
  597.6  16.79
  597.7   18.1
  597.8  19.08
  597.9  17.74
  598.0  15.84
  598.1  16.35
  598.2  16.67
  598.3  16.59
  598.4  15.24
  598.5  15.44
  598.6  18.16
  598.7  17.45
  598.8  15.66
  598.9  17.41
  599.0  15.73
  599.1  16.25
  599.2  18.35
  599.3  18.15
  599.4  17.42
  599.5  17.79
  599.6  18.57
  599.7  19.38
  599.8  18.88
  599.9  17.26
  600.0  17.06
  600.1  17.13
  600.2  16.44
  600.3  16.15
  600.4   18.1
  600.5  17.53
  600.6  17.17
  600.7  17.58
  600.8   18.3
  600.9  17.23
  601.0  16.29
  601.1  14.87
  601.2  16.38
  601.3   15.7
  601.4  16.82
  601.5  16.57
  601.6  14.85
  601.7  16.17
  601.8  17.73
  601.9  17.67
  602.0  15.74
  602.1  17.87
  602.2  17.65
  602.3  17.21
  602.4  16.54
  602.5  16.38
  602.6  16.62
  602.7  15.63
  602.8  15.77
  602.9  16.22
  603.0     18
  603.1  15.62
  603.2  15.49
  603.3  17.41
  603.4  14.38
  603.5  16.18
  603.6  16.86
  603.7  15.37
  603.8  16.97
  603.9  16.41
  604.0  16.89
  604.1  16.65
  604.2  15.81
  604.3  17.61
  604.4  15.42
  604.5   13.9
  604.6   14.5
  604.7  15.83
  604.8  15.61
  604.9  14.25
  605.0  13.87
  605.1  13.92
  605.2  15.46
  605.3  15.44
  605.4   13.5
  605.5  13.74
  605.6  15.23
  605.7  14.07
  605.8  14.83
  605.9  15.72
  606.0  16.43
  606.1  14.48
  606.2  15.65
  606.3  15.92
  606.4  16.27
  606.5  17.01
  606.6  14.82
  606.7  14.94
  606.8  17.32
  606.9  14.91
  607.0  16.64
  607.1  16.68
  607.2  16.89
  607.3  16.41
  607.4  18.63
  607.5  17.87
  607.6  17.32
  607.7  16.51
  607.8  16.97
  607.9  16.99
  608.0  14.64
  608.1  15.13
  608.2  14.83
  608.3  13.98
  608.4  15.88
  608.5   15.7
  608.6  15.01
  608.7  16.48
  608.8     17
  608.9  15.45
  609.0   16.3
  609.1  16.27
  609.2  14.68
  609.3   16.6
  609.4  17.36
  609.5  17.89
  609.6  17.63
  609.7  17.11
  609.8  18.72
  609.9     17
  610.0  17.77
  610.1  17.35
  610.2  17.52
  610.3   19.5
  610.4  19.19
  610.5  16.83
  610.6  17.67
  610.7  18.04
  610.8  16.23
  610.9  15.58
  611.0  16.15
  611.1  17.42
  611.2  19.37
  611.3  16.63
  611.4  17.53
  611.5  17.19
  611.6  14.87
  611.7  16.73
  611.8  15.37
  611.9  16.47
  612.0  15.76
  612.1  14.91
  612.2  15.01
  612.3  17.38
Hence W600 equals -0.23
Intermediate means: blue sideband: 16.1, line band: 17.2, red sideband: 15.9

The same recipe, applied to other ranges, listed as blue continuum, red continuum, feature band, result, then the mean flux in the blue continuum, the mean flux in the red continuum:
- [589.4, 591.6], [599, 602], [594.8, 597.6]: 0.01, 16.6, 17.1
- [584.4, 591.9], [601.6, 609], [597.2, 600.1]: -0.24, 16.3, 16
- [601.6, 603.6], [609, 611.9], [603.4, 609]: 0.35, 16.5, 17.1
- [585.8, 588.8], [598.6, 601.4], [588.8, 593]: 0.05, 16.3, 17.2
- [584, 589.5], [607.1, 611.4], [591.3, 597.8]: -0.12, 16.1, 16.8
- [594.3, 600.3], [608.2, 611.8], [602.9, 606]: 0.24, 16.9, 16.8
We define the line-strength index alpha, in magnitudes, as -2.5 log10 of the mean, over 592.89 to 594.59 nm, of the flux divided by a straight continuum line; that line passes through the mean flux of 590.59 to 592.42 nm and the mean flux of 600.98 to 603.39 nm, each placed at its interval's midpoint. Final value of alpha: 0.05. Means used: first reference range 16.8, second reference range 16.4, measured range 16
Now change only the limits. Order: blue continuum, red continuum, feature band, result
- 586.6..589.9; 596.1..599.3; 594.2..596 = 0.04 mag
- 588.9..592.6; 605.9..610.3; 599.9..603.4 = -0.02 mag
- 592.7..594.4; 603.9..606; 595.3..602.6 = -0.09 mag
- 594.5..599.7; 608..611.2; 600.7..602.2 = 0.01 mag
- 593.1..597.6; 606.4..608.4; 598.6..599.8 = -0.07 mag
